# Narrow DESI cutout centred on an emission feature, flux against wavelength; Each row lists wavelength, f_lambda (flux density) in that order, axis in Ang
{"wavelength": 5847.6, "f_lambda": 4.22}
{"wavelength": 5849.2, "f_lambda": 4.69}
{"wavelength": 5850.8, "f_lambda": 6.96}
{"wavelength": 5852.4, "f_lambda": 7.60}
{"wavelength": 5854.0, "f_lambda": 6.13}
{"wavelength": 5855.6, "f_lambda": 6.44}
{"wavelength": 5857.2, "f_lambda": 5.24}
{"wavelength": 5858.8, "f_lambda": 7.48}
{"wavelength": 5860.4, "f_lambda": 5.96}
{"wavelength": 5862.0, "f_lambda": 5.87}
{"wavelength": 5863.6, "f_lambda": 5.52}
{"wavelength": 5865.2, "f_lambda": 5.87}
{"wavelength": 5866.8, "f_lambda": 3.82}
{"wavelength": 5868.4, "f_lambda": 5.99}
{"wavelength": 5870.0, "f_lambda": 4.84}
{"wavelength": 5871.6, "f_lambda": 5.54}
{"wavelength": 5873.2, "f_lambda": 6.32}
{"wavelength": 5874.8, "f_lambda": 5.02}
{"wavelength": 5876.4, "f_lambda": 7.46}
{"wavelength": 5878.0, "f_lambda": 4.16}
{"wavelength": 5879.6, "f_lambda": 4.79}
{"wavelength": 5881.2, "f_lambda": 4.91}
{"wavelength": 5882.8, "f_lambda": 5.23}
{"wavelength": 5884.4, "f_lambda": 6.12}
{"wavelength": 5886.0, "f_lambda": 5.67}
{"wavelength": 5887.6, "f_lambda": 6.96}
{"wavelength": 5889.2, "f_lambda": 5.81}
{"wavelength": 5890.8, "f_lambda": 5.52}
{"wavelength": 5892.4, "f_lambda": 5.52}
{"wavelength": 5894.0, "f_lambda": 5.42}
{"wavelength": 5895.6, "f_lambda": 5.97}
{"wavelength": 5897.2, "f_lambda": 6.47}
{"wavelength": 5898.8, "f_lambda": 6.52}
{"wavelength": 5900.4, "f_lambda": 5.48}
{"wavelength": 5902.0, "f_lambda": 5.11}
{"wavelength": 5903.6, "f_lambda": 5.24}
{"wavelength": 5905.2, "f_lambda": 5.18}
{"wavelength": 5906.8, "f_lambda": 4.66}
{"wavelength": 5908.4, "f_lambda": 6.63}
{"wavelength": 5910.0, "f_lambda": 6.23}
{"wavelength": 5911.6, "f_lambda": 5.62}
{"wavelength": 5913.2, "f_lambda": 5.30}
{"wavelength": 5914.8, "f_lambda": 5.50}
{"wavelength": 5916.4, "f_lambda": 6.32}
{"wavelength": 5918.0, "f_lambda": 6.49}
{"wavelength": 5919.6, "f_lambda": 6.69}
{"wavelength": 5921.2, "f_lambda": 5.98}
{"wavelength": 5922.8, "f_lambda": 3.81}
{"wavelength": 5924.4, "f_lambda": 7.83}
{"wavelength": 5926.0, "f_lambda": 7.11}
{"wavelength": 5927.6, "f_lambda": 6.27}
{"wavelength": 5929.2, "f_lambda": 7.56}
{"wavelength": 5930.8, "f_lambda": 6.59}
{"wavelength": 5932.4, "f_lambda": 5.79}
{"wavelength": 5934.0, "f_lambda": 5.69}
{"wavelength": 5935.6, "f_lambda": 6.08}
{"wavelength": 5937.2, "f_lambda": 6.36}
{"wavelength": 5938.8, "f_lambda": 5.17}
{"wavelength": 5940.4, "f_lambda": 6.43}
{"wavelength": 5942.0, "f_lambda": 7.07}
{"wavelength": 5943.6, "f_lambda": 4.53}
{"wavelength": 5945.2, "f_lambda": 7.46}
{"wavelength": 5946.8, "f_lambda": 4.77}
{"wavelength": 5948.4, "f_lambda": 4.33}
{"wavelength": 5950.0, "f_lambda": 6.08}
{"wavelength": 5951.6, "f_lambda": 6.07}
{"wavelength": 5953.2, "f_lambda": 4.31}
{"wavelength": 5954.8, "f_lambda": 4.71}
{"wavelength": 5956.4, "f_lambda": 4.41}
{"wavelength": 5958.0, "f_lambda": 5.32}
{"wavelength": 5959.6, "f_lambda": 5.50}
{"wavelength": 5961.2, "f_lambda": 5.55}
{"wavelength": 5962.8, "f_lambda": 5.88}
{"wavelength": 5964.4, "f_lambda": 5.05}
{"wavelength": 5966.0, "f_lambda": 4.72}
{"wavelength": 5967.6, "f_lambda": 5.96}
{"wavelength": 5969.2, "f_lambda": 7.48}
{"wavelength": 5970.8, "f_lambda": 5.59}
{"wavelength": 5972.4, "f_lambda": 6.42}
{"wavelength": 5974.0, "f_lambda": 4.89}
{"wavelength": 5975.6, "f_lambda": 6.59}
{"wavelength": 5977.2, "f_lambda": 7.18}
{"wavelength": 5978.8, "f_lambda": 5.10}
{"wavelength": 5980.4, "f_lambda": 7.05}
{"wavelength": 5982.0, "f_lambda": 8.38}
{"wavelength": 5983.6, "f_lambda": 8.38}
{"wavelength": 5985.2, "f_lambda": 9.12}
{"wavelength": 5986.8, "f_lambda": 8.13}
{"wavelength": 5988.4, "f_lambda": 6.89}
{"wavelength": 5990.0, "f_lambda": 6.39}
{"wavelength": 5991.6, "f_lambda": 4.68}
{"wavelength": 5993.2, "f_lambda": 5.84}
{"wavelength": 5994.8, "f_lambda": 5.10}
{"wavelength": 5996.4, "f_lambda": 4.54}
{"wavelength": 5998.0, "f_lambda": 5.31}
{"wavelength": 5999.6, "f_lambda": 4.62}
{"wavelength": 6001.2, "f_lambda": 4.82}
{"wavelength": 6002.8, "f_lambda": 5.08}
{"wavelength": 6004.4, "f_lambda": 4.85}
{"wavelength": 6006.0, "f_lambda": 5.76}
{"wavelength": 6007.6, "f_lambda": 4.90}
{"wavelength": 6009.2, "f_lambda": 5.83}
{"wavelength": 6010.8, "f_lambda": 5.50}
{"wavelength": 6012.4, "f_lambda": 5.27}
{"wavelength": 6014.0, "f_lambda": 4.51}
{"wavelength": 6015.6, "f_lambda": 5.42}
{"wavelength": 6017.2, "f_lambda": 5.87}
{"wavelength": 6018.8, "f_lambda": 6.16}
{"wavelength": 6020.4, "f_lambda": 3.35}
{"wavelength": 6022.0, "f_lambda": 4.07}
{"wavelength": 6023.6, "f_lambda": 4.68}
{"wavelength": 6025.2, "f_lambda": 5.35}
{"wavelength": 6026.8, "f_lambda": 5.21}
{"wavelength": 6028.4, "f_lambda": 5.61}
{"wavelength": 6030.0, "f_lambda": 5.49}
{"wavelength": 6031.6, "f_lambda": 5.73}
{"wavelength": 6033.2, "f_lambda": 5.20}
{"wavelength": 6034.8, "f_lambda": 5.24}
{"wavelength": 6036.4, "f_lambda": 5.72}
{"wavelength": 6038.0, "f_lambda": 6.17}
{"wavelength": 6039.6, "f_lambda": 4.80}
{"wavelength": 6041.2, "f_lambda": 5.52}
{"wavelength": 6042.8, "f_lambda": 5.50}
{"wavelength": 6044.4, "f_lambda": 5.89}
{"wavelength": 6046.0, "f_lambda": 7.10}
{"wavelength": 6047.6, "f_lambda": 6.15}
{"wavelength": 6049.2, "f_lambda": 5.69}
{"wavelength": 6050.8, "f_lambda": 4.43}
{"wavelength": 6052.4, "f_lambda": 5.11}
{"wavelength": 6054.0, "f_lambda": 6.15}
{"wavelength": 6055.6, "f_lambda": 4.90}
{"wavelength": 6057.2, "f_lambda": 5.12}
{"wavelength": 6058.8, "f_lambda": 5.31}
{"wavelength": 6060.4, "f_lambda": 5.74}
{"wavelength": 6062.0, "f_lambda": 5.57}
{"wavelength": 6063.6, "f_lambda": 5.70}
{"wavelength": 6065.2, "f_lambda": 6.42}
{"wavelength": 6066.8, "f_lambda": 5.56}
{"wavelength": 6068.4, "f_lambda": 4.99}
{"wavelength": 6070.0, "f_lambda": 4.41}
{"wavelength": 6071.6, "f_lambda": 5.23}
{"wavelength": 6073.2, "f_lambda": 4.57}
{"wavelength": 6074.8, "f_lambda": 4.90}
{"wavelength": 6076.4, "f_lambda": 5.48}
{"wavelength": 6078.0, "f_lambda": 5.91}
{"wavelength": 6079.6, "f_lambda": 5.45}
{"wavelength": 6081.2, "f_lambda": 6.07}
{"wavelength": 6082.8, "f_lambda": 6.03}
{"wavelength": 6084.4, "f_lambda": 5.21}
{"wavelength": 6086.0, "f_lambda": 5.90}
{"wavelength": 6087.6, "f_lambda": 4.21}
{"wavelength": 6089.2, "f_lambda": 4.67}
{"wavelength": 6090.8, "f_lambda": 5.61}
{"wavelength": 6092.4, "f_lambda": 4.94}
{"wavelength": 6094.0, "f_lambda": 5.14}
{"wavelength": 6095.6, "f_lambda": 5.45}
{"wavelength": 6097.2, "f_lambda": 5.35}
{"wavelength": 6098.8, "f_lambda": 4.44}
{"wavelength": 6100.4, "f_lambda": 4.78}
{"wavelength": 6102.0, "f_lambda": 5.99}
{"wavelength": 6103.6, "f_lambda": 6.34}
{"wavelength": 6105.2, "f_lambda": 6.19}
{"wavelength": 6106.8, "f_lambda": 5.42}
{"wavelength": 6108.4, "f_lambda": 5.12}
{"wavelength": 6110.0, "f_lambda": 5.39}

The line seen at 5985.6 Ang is [O III]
